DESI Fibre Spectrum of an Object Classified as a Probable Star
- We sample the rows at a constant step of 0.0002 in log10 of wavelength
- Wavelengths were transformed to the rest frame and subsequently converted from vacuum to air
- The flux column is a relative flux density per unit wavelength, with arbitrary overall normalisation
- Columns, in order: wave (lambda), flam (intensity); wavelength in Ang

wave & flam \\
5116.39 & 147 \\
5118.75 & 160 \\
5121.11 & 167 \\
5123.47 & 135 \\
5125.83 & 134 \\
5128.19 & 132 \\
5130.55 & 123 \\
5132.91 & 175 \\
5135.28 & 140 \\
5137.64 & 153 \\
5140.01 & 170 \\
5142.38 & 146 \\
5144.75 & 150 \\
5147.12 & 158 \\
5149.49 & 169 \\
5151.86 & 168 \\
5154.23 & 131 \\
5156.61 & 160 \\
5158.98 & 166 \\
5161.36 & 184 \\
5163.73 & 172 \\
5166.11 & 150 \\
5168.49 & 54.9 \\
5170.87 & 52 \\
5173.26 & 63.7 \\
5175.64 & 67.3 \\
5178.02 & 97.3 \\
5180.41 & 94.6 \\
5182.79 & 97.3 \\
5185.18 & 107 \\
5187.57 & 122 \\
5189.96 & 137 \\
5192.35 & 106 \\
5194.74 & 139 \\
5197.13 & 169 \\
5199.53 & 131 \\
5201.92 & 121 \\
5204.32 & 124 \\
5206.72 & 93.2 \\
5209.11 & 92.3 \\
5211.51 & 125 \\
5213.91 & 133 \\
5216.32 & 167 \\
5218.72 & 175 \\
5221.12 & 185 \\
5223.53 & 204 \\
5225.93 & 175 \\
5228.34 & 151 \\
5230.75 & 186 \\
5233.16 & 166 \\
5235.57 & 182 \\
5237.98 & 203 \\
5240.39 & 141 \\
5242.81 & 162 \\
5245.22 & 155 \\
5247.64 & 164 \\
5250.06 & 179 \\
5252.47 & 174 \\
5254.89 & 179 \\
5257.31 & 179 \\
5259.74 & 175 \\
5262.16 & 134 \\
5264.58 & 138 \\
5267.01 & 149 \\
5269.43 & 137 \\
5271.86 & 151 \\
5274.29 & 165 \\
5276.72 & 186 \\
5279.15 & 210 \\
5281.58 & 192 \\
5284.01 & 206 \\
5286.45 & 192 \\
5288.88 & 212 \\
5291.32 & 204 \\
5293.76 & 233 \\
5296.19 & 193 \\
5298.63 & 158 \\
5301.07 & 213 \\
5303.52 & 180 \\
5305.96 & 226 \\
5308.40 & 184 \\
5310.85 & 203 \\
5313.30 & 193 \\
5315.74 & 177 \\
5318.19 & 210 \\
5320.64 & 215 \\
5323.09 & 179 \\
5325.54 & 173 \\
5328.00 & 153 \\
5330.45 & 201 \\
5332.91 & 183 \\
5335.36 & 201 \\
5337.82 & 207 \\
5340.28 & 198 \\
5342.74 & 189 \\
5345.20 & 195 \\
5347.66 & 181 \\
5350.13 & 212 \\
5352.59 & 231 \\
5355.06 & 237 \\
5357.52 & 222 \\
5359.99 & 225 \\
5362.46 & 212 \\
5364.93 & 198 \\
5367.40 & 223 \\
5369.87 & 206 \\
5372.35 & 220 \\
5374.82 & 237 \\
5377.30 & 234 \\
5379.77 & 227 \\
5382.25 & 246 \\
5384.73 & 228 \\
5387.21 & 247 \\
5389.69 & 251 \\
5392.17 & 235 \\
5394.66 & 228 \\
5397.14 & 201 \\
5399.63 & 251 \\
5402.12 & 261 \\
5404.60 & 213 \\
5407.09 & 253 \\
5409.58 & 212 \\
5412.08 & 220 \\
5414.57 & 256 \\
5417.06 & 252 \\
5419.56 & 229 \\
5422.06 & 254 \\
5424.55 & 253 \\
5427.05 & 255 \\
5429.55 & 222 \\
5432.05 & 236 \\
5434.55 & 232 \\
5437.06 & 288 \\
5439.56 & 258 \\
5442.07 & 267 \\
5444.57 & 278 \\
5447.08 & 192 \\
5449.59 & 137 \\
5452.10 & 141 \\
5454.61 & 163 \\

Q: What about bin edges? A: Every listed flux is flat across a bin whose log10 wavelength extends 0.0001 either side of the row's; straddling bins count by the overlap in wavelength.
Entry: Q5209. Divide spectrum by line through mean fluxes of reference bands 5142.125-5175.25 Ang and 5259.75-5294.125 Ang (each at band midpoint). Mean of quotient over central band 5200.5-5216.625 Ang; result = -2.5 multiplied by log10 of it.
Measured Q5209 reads 0.268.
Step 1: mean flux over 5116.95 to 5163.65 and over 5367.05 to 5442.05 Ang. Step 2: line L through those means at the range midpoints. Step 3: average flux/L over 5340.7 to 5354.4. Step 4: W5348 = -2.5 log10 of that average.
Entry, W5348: 0.09 mag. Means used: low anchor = 154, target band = 203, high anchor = 238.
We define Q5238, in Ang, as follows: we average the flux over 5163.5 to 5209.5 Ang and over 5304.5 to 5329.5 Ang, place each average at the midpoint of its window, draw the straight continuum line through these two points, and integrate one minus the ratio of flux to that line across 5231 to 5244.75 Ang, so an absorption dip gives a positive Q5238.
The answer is -2.9 Ang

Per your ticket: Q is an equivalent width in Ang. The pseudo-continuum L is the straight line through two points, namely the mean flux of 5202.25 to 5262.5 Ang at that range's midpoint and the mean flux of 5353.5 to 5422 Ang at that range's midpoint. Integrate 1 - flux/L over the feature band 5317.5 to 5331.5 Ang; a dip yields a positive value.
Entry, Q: 1.00 Ang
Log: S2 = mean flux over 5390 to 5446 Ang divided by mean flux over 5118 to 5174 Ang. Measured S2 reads 1.7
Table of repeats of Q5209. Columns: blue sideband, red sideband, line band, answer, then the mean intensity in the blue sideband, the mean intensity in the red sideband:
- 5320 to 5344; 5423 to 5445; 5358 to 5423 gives -0.025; 189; 254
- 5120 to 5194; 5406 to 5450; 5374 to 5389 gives -0.072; 132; 240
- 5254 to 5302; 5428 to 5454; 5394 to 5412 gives -0.083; 180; 224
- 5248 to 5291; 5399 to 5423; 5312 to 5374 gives 0.034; 174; 240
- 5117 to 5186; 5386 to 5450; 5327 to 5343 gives 0.084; 134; 239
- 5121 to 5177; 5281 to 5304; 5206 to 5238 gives 0.067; 138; 199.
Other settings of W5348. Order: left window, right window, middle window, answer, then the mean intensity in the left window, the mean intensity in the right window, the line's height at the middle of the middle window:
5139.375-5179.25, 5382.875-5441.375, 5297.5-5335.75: 0.05 mag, 132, 241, 200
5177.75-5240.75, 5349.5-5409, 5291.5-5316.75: -0.03 mag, 142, 229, 191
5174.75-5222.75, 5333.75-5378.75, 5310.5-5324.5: -0.03 mag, 125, 213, 191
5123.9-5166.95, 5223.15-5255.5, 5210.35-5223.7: 0.04 mag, 154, 172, 168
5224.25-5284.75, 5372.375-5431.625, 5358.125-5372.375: 0.03 mag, 170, 237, 220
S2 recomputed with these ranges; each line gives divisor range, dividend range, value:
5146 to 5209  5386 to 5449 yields 1.94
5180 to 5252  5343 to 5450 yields 1.57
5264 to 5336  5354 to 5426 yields 1.24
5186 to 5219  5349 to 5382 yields 1.72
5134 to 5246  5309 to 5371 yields 1.43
